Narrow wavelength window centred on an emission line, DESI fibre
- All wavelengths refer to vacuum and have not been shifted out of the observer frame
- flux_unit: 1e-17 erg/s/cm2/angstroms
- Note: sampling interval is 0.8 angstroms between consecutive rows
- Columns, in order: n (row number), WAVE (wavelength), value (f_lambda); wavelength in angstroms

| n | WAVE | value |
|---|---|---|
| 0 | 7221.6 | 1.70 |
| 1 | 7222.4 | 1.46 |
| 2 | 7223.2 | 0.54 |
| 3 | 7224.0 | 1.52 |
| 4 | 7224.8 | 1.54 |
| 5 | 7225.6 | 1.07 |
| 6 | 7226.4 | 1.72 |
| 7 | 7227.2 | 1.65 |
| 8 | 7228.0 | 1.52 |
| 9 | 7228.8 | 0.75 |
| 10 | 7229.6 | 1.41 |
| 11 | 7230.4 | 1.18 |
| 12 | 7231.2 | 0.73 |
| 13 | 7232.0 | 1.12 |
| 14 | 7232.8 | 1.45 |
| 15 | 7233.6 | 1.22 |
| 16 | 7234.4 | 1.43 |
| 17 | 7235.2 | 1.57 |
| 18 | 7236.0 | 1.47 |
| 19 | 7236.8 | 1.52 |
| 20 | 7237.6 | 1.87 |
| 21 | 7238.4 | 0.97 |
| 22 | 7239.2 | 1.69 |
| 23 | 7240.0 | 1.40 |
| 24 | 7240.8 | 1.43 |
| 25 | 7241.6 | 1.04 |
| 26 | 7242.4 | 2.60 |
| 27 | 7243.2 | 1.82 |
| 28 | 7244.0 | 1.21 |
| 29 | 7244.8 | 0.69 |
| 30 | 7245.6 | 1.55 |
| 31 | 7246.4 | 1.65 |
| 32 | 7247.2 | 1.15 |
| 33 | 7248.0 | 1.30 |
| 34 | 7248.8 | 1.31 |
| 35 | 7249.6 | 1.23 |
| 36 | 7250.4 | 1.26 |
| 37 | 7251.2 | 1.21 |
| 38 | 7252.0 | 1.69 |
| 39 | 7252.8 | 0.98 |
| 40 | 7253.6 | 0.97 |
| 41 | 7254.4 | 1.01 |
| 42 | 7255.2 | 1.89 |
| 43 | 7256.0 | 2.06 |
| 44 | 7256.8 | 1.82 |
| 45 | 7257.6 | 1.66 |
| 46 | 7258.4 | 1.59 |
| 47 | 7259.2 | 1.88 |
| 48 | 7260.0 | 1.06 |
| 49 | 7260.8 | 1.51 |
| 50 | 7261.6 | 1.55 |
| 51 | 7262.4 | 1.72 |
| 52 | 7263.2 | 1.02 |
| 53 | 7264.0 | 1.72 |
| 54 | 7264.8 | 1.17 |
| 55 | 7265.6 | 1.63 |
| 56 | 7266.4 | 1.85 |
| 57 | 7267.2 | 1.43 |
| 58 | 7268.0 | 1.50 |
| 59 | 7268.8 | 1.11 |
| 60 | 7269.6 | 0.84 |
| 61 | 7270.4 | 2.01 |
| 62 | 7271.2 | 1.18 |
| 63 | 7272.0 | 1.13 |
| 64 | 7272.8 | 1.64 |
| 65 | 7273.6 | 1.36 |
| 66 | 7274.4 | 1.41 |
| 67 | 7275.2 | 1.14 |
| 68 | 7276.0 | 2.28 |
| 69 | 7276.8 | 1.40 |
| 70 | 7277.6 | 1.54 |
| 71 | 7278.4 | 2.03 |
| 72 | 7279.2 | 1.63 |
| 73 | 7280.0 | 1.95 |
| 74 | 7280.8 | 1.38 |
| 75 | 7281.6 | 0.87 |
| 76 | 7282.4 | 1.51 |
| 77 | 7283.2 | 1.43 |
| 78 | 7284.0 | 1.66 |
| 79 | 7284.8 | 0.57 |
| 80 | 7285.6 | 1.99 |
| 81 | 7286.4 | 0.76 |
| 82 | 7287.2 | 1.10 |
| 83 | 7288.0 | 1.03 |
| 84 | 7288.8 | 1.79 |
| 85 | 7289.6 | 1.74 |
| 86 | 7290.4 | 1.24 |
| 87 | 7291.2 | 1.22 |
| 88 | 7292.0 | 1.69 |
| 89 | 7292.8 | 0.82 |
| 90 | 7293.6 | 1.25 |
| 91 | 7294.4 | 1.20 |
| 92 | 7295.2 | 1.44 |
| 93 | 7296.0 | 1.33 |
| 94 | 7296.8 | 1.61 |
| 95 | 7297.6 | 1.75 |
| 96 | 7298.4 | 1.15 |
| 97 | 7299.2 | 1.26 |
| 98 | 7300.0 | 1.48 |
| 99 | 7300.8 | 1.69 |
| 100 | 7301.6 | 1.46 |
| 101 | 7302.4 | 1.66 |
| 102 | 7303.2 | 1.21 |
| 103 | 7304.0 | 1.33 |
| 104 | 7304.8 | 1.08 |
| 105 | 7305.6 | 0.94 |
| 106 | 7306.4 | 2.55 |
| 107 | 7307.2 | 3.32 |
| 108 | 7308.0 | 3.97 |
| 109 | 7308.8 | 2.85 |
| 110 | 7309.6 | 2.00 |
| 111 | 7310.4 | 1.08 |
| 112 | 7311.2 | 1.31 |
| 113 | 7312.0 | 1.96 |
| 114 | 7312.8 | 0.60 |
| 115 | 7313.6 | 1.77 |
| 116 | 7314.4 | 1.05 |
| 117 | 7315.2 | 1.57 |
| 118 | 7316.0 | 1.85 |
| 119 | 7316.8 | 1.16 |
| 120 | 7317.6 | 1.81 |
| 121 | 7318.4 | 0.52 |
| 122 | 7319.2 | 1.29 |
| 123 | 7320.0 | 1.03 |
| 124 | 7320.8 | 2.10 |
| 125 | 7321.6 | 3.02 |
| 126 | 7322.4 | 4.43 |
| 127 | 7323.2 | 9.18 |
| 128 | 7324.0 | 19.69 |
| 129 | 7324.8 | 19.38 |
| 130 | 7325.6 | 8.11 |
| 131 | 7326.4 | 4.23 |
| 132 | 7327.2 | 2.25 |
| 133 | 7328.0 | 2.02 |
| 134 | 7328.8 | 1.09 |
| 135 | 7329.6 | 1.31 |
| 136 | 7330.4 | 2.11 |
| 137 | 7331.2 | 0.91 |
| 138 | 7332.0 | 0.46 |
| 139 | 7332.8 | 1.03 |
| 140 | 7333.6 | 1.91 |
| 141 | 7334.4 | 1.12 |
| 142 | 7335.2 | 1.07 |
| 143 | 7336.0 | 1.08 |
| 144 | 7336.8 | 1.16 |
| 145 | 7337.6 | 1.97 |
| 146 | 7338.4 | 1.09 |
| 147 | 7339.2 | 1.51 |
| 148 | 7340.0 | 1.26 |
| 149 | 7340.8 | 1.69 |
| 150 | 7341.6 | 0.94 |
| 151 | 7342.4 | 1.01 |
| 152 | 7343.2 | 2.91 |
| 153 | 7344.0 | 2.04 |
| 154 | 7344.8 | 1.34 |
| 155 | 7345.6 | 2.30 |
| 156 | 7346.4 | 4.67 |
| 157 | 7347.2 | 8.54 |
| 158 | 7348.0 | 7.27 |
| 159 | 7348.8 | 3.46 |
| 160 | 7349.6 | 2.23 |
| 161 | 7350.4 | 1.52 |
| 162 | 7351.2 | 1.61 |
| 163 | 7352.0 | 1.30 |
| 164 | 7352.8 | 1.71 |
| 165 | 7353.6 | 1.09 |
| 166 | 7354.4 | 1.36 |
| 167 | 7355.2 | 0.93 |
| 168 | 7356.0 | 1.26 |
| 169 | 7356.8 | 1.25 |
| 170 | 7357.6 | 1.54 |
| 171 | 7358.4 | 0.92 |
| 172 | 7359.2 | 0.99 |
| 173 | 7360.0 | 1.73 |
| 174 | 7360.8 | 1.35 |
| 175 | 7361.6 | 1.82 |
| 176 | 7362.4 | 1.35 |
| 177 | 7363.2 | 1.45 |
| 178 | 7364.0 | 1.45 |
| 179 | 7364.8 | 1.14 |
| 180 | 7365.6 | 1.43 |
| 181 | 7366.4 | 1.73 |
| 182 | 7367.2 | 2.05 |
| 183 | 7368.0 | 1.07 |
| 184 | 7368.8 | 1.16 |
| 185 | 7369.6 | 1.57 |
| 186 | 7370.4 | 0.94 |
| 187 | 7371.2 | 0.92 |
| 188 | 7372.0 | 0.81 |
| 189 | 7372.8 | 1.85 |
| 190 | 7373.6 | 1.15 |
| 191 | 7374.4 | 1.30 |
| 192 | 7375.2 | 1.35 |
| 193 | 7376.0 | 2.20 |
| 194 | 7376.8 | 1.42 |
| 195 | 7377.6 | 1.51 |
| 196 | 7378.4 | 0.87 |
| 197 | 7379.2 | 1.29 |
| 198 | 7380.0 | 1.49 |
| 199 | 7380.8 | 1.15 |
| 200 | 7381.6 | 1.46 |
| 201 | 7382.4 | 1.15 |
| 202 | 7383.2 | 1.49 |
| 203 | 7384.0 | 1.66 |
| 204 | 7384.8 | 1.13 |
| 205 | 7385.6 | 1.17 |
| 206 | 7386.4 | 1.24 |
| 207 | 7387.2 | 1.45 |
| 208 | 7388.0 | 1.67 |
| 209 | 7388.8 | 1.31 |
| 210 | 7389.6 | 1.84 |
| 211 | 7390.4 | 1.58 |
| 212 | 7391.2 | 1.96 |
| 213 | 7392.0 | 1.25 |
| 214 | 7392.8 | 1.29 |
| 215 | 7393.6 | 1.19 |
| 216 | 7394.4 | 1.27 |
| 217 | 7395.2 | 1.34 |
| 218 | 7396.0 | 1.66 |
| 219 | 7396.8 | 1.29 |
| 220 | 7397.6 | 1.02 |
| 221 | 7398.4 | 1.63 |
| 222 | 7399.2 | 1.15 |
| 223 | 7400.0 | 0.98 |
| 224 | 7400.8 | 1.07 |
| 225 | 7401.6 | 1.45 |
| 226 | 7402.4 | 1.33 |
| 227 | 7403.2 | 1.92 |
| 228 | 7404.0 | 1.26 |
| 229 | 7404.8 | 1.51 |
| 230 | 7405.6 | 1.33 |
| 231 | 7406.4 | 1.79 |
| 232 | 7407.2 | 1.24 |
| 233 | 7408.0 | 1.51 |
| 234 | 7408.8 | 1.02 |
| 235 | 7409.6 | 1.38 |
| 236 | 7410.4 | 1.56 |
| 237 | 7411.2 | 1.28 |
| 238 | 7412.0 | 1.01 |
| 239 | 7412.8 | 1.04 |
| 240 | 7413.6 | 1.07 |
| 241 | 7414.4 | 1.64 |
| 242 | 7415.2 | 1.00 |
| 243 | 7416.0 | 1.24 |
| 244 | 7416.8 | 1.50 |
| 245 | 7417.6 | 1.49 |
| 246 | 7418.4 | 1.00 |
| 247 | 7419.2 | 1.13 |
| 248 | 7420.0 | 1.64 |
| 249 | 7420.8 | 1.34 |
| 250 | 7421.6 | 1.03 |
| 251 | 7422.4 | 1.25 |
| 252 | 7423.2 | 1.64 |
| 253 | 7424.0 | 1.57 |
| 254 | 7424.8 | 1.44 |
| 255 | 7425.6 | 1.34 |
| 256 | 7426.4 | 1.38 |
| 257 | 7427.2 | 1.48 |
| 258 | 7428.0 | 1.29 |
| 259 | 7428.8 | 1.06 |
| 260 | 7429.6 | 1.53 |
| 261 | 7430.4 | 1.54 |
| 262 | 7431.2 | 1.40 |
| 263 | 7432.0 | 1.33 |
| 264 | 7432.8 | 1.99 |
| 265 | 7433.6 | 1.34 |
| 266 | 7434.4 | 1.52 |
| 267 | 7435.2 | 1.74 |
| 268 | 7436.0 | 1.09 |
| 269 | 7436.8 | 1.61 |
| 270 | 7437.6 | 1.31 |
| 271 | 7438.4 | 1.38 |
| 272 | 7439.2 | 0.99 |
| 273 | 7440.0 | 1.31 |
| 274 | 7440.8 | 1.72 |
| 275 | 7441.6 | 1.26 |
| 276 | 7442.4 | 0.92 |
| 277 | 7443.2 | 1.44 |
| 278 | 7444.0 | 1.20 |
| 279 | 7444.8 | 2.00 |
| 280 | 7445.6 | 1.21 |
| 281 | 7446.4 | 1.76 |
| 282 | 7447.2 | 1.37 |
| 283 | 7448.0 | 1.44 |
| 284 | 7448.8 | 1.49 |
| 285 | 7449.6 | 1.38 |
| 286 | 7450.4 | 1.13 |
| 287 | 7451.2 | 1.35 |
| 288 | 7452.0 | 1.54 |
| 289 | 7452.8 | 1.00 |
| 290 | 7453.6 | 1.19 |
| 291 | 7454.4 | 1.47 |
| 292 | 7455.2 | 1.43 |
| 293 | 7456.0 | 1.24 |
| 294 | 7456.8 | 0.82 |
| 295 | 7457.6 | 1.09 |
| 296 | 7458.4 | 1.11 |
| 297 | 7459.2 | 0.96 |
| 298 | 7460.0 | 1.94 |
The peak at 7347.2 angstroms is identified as [N II] 6583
